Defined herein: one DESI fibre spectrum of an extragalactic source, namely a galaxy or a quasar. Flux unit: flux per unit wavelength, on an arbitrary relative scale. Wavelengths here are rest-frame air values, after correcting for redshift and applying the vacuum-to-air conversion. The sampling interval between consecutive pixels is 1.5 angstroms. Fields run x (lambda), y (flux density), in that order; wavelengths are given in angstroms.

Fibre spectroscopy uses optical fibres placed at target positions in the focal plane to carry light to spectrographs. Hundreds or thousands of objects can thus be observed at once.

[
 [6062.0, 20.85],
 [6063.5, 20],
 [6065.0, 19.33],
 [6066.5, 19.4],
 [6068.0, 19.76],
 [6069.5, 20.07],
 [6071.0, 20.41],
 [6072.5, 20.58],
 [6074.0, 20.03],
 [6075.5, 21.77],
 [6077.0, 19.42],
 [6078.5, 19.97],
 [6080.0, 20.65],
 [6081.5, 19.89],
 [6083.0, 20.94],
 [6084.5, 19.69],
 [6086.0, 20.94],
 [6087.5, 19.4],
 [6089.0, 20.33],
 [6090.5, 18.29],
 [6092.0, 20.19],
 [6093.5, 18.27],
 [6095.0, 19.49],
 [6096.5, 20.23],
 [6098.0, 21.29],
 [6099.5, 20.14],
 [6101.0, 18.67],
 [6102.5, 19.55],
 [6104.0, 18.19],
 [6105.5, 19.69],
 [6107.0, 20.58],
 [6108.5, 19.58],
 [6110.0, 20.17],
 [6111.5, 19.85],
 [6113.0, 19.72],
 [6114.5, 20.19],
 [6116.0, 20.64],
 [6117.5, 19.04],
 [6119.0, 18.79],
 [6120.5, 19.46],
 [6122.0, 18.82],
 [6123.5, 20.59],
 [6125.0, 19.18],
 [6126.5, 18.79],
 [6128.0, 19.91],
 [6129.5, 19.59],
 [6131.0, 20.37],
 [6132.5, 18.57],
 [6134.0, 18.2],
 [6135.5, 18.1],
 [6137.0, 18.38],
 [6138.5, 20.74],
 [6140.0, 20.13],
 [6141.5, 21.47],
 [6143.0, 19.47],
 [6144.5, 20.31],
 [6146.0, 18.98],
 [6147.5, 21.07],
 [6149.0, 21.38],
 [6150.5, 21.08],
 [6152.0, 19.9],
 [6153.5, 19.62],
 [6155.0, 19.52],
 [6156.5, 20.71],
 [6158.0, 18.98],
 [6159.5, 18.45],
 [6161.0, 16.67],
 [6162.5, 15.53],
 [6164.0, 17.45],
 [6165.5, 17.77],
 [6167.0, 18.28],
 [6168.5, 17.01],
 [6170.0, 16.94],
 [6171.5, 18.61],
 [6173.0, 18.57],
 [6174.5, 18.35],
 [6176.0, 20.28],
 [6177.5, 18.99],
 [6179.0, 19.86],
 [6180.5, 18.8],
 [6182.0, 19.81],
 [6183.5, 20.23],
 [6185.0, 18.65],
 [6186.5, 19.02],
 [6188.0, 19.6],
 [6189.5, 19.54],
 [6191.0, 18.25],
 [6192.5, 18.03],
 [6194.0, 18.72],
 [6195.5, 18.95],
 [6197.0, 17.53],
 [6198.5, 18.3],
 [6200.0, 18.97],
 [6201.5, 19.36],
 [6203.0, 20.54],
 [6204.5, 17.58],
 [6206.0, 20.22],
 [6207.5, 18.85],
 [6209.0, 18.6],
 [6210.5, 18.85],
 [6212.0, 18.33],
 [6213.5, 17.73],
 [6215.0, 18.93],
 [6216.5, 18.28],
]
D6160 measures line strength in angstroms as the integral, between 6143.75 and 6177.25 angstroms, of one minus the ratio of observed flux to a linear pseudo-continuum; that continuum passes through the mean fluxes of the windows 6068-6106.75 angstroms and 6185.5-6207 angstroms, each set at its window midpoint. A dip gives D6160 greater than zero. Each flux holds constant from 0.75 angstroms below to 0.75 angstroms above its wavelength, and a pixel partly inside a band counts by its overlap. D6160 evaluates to 0.6 angstroms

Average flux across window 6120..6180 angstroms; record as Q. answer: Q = 19.1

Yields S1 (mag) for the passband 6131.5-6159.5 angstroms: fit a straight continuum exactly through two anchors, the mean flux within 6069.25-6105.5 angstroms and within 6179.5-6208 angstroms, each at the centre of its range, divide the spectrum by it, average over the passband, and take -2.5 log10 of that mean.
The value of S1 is -0.020 mag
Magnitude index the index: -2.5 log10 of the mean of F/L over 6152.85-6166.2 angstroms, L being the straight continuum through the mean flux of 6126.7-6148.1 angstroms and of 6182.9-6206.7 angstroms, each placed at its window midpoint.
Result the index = 0.06 mag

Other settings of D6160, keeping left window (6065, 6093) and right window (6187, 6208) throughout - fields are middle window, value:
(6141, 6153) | -0.6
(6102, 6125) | 0.1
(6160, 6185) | 1.0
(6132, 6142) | 0.1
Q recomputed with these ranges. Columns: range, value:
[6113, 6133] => 19.6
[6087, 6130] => 19.6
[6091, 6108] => 19.6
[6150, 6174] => 18.4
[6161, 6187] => 18.4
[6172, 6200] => 19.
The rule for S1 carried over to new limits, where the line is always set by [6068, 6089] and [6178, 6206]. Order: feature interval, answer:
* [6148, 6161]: -0.020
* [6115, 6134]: 0.018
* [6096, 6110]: 0.012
